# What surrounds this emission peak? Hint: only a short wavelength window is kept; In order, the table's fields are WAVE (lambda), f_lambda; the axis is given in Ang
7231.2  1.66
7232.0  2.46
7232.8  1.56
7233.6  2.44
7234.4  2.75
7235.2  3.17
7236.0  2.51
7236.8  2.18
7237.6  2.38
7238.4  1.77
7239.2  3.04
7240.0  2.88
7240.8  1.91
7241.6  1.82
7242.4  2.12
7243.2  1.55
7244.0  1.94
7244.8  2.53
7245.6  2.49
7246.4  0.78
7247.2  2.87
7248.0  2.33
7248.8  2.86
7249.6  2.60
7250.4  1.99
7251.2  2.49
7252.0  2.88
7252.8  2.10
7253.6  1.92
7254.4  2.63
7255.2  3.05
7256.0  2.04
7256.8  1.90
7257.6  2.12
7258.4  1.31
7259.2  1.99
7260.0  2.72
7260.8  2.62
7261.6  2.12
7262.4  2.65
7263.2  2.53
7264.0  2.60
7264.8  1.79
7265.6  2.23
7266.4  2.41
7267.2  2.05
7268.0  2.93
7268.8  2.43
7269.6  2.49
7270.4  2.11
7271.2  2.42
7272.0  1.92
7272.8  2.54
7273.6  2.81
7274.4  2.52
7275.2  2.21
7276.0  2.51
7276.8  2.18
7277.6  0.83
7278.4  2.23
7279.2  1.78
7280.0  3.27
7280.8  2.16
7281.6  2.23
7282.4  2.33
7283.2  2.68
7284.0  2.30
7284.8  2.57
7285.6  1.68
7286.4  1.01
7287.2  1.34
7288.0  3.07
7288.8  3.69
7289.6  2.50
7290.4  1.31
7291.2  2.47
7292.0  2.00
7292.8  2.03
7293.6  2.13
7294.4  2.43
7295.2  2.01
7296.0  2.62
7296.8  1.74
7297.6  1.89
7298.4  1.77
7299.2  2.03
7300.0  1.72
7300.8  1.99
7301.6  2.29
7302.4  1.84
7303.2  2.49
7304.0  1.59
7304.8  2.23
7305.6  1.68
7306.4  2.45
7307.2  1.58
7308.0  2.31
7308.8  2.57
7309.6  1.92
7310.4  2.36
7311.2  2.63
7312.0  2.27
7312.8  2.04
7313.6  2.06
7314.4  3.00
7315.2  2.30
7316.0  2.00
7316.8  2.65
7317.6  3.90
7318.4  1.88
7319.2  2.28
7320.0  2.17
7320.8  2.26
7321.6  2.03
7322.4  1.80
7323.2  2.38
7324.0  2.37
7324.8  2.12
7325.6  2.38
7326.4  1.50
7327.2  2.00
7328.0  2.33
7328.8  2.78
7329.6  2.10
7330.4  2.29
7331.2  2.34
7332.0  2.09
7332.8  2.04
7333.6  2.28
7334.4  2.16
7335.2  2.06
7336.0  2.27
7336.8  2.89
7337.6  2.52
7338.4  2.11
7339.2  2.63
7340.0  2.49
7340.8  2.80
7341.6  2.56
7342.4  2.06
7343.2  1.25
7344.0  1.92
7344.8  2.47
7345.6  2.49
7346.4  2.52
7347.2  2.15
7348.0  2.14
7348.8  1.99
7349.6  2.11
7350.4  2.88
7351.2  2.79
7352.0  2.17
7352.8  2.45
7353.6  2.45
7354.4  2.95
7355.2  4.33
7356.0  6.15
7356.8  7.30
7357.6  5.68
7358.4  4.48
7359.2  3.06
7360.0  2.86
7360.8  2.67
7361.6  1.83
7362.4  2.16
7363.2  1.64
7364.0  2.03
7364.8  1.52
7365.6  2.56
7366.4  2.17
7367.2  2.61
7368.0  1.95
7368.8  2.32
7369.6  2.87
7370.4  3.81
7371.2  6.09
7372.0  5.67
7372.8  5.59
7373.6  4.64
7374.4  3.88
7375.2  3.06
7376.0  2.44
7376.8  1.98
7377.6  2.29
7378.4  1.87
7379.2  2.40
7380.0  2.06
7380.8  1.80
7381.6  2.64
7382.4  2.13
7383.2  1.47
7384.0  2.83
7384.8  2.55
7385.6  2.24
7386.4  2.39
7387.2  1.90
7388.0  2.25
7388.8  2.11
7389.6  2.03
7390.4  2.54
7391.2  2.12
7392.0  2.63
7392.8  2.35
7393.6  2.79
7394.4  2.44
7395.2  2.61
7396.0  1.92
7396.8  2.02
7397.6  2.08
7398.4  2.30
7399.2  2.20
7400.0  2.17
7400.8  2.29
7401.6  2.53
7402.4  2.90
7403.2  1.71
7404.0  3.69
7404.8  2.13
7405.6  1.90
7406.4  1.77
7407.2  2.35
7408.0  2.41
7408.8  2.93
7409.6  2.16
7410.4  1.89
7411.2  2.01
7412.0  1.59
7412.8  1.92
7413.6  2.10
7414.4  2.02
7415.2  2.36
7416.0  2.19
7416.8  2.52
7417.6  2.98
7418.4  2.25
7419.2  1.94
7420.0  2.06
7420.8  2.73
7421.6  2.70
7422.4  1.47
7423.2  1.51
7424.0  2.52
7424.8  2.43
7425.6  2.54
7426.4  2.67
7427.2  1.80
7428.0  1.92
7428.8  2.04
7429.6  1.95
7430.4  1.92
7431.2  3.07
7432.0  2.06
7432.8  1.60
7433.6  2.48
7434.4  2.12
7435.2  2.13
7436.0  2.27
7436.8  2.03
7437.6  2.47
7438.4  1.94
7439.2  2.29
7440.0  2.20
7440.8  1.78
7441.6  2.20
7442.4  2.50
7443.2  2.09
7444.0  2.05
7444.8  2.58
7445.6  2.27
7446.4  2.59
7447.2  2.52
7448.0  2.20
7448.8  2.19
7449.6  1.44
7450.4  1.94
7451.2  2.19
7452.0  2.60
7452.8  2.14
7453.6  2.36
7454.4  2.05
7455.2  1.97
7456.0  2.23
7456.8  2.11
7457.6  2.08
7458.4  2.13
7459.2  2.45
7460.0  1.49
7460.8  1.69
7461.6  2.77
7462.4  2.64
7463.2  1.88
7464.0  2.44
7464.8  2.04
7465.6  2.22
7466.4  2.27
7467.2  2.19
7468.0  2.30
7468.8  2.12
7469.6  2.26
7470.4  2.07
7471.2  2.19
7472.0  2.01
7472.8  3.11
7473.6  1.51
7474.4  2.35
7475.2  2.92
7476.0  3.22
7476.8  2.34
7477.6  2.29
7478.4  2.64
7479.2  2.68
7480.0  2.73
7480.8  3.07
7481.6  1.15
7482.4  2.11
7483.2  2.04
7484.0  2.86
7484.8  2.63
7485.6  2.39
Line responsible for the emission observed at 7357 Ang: [S II] 6716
